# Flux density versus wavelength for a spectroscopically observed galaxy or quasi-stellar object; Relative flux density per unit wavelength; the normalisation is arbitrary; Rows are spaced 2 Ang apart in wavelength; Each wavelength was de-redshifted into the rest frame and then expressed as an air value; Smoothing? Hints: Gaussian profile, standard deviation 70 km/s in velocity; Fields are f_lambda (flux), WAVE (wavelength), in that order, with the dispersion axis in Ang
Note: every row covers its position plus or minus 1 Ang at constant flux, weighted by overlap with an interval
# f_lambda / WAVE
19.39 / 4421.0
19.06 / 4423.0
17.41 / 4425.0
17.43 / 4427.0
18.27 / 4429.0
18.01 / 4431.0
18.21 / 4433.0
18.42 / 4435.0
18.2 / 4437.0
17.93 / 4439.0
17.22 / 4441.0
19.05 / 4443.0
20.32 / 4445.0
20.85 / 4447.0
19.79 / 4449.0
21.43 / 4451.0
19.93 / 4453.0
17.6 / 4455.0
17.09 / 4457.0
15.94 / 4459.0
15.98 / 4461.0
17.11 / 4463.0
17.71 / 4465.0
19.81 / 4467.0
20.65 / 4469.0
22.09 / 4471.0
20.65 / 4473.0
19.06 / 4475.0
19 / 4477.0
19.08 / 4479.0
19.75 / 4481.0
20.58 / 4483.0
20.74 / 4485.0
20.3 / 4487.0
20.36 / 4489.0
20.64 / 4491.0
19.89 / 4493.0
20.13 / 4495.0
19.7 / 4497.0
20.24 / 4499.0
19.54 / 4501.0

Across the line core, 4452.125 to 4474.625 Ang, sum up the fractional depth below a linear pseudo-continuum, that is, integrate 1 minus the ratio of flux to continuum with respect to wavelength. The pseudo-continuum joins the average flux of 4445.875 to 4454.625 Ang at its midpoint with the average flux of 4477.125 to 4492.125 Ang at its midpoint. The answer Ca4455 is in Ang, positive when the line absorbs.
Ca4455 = 1.8 Ang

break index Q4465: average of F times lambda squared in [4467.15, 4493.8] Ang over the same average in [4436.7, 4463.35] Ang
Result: 1.11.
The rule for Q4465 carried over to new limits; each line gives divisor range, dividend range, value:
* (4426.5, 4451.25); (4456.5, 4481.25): 1.01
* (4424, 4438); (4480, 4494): 1.16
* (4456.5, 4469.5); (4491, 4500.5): 1.15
